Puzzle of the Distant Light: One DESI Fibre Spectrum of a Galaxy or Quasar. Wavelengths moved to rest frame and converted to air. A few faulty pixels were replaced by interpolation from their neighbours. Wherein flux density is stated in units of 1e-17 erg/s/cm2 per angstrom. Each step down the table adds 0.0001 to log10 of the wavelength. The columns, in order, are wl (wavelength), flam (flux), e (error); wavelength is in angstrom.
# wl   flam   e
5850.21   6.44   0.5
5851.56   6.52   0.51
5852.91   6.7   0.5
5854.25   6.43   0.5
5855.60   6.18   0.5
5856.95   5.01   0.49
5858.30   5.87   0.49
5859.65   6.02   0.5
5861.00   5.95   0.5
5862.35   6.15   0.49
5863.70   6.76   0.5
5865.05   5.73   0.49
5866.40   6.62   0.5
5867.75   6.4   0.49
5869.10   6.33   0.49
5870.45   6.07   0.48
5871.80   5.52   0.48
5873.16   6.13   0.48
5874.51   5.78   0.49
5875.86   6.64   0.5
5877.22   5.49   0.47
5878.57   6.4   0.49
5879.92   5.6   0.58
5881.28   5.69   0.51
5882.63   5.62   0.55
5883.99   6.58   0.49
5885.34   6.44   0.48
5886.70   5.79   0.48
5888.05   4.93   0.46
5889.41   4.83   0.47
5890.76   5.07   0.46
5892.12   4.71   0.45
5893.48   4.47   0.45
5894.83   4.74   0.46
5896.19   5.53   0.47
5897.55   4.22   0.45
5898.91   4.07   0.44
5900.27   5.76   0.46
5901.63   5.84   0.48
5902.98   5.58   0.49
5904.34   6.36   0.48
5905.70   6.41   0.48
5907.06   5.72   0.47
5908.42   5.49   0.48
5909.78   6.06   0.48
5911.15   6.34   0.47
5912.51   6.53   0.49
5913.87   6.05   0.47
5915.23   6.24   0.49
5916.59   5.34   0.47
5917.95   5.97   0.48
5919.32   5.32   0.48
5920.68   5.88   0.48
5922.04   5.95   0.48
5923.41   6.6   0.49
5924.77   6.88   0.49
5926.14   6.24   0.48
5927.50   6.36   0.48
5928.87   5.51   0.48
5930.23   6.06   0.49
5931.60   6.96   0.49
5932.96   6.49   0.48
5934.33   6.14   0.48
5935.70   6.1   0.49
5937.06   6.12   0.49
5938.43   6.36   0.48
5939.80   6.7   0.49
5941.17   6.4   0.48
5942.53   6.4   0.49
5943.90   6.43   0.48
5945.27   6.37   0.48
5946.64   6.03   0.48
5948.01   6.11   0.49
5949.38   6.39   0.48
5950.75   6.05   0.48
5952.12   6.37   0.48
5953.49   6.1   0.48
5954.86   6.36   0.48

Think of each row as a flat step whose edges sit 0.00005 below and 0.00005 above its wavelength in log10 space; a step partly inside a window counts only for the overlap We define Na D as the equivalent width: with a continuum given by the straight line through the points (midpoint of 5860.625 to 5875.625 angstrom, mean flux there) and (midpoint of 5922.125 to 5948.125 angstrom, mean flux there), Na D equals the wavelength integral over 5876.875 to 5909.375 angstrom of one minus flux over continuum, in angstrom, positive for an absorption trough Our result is 3.9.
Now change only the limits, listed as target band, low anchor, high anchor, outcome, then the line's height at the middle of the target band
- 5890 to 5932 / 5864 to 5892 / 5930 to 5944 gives 2.9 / 6.16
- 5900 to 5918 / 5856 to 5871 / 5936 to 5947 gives 0.7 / 6.24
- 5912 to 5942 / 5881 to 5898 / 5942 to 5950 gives -1.2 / 5.95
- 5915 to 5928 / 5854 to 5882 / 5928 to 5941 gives 0.3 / 6.23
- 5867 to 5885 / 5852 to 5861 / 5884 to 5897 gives -1.5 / 5.58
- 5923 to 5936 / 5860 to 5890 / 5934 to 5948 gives -0.2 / 6.24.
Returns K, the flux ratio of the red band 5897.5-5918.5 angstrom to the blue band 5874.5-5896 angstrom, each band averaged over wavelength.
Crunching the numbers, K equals 1.0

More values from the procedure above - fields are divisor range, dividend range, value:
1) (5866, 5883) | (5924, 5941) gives 1.05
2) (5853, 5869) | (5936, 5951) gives 1.03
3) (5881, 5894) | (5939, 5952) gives 1.17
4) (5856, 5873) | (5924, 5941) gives 1.05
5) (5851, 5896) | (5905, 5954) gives 1.06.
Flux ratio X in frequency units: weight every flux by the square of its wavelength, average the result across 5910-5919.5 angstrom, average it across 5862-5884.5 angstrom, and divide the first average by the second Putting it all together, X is 1.0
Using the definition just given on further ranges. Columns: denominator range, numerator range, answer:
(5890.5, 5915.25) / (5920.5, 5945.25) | 1.16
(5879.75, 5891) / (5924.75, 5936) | 1.13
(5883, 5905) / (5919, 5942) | 1.19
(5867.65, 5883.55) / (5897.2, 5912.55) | 0.96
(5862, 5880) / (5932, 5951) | 1.05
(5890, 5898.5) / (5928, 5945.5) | 1.34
